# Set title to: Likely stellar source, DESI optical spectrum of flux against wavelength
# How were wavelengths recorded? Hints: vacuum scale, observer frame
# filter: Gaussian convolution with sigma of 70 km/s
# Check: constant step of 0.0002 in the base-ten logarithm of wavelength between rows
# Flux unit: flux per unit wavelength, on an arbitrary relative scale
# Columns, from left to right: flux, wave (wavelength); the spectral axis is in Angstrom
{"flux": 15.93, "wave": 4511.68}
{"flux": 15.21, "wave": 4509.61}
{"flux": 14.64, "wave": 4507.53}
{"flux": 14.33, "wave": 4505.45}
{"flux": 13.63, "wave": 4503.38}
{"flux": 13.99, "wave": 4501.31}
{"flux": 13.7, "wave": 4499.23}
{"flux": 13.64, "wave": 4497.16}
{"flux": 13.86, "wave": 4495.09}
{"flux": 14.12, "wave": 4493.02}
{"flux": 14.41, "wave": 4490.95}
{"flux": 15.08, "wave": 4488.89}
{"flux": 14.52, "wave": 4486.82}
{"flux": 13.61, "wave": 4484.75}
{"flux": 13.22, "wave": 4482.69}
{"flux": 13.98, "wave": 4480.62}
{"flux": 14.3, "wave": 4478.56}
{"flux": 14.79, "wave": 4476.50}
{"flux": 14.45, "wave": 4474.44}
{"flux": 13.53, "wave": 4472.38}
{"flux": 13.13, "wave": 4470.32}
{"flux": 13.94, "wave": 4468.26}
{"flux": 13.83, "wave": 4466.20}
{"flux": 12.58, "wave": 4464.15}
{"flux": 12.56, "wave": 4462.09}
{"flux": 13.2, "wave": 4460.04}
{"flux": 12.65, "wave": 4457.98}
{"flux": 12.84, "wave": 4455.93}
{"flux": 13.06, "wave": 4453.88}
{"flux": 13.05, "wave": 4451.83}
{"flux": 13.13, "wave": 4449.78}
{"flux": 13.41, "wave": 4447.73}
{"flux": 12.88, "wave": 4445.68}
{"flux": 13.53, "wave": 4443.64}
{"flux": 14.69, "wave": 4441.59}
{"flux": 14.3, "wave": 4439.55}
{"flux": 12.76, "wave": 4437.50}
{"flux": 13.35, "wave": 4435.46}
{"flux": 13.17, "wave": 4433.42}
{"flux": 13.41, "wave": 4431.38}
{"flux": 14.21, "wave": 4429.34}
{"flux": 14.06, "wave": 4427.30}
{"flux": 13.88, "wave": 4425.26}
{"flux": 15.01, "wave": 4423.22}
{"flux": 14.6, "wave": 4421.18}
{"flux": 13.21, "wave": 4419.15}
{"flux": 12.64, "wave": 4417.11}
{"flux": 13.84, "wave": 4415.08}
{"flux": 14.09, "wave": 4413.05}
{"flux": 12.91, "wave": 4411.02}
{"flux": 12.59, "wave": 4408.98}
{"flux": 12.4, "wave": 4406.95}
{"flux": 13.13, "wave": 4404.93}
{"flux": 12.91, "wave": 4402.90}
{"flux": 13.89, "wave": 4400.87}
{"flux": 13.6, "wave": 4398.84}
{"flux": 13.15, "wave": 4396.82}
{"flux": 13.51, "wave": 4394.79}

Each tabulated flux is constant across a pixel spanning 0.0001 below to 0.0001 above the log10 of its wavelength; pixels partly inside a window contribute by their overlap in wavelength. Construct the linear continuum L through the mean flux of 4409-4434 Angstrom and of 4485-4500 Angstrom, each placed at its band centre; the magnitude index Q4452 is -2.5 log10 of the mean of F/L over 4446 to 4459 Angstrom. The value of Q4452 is 0.07 mag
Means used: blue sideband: 13.7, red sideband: 14.2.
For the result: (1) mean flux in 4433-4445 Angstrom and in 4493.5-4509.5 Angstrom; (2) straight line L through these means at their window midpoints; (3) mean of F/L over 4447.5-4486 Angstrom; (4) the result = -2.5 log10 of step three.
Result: 0.03 mag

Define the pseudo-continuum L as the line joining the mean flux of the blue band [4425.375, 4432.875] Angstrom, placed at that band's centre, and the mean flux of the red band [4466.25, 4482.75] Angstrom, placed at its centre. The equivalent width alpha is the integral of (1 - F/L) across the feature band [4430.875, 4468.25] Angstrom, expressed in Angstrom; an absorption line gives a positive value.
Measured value 1.7 Angstrom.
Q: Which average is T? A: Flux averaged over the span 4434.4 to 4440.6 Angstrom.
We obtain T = 13.5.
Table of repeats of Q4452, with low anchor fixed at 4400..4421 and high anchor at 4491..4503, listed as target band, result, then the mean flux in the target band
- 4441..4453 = 0.01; 13.4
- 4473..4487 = -0.03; 14.1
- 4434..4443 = -0.02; 13.7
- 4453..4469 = 0.04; 13.1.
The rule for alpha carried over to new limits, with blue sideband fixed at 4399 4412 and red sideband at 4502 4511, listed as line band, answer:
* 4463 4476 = 0.3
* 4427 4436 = -0.2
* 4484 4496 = 0.0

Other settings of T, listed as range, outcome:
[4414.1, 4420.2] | 13.2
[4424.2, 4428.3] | 14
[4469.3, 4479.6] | 14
